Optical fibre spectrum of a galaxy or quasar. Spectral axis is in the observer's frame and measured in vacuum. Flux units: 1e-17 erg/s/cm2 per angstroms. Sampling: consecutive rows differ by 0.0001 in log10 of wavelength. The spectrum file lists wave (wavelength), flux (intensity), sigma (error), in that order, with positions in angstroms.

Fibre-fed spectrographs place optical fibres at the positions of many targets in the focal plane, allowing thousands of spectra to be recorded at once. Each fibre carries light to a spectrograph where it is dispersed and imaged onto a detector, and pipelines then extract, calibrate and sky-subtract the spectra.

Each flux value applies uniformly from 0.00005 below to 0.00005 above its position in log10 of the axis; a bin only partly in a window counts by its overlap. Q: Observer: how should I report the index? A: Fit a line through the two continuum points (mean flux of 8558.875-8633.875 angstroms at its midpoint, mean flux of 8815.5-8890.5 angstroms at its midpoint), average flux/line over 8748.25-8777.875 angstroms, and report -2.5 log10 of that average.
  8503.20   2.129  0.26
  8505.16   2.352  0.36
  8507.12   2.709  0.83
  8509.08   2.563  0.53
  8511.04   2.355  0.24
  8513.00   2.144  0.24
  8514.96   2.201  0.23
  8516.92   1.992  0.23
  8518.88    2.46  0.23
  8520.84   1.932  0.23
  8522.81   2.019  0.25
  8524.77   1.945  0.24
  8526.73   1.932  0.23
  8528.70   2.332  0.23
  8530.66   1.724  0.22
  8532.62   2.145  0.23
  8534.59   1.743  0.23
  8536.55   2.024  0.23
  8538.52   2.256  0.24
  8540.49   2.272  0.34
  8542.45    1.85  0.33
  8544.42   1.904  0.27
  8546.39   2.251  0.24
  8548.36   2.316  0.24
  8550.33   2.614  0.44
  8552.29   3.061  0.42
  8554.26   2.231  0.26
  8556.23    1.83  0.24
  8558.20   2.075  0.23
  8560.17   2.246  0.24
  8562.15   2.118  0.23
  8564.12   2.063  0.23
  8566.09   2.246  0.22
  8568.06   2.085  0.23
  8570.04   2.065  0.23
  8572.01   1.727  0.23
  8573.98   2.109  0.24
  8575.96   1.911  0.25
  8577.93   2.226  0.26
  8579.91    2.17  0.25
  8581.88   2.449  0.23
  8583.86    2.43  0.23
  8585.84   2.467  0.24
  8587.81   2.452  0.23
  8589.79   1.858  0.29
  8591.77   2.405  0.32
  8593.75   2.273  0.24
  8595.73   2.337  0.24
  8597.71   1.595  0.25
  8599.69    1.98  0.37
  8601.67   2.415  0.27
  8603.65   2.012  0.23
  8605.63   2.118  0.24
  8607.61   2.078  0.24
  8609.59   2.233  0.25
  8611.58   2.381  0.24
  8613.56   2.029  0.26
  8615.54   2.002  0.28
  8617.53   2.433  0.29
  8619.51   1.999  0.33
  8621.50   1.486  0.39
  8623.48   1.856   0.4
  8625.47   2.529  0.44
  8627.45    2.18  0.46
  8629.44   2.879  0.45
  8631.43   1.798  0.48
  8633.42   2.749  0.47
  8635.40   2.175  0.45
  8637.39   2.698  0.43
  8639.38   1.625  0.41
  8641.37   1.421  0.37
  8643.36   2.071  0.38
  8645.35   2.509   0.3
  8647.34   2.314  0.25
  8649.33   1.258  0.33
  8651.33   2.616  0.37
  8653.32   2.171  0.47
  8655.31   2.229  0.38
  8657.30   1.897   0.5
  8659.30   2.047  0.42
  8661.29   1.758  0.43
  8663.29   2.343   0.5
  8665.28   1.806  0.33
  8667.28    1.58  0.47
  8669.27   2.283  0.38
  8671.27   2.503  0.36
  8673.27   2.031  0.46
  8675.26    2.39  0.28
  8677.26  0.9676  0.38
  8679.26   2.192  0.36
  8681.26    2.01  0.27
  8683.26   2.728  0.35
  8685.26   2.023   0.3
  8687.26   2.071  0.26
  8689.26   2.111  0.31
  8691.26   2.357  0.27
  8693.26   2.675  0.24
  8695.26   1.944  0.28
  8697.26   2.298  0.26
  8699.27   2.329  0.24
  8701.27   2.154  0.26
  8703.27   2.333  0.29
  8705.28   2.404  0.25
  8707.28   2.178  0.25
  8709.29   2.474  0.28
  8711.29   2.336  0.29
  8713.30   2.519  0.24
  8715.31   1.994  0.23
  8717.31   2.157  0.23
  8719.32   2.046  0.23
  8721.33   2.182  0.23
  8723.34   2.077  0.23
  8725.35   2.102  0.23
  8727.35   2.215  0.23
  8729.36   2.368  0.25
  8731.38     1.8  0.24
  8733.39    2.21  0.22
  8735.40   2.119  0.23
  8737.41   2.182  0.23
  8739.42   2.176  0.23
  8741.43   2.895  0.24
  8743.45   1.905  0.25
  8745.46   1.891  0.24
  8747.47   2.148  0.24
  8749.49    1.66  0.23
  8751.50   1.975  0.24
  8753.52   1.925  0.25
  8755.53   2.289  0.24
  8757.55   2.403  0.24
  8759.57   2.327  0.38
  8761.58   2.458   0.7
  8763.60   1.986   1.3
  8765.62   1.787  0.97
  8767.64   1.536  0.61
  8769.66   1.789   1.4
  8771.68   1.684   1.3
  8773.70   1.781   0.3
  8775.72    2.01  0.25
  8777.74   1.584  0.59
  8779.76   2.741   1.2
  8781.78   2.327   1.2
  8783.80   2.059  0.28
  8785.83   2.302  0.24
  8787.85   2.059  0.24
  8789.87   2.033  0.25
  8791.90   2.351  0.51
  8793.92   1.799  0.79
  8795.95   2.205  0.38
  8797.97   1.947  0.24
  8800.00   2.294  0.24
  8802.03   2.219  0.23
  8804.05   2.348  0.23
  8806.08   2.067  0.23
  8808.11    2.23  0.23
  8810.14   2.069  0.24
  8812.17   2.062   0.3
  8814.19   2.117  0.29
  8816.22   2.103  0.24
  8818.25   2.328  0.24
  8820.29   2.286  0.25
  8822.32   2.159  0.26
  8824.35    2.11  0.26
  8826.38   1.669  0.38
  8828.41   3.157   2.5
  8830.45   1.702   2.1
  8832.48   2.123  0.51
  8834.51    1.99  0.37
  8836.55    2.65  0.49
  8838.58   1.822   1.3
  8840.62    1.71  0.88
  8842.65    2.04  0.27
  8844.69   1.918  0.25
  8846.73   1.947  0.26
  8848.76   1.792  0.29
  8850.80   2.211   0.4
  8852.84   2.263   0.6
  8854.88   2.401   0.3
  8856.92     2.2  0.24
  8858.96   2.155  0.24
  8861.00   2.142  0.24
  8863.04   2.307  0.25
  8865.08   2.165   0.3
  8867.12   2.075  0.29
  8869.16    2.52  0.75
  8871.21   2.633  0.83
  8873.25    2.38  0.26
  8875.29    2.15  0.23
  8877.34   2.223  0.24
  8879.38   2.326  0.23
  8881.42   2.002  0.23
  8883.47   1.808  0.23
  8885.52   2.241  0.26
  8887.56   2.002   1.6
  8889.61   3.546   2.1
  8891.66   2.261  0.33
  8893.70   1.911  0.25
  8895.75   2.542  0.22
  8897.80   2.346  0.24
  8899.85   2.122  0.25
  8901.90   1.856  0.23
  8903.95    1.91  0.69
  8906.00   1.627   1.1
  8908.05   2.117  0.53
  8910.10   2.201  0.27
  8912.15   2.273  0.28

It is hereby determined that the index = 0.12 mag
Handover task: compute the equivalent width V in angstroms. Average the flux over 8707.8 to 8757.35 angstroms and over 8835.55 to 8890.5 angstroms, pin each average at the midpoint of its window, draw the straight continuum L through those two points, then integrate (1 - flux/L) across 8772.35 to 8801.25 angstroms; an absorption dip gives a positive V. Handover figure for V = 1.0 angstroms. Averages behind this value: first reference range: 2.16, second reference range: 2.21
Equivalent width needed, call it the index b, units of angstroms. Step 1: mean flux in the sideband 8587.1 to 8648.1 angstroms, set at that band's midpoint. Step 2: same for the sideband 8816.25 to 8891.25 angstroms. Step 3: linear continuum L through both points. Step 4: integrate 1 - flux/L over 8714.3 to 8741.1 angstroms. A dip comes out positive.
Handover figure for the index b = 0.4 angstroms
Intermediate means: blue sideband 2.16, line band 2.15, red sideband 2.2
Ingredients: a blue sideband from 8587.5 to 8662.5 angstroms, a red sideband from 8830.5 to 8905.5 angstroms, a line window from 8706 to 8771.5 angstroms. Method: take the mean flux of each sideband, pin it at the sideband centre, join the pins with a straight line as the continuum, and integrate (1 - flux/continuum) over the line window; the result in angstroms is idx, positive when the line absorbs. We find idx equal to 0.8 angstroms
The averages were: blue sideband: 2.13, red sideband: 2.18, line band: 2.12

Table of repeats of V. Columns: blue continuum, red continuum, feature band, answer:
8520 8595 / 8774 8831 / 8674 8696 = 0.2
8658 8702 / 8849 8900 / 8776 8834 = 1.6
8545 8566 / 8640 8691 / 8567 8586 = 0.7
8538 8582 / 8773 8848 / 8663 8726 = -0.9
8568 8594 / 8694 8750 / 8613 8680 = 3.2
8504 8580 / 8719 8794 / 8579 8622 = -0.6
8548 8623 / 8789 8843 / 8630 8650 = 0.6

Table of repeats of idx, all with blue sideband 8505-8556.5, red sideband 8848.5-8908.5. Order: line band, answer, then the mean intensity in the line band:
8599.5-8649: 1.11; 2.15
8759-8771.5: 1.46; 1.95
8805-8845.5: 1.72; 2.12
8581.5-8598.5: -0.43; 2.25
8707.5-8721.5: -0.25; 2.24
